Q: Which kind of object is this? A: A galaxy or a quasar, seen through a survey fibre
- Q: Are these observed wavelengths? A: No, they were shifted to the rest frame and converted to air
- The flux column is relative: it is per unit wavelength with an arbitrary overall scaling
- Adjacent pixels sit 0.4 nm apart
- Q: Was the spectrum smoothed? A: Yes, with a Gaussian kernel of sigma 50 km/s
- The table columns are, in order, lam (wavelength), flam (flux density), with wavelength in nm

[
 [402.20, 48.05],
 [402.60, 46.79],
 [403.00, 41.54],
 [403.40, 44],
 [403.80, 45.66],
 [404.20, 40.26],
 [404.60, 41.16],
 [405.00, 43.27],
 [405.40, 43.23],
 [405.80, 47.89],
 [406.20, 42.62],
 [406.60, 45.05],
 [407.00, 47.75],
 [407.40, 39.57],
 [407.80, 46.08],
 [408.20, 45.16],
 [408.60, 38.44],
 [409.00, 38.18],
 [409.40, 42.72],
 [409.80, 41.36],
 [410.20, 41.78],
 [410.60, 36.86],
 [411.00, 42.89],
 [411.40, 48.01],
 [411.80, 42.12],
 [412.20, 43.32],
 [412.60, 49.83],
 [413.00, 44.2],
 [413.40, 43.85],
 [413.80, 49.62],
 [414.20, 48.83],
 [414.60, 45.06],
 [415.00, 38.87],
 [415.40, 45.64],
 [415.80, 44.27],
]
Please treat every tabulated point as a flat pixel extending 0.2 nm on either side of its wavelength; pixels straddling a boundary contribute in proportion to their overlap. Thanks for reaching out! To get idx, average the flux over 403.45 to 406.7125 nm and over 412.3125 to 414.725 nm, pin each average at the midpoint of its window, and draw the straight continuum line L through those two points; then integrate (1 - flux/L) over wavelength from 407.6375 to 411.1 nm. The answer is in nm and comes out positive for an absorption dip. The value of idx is 0.29 nm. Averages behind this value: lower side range 43.6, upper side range 46.8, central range 41.4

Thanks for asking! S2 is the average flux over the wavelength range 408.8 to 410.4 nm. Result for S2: 41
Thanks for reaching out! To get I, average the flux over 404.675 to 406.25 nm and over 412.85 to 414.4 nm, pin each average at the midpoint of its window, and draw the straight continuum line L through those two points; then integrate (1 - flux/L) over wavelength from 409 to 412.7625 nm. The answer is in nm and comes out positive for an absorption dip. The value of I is 0.245 nm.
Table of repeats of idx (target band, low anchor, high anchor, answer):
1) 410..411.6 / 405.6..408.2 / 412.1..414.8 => 0.121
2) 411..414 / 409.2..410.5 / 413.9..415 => -0.116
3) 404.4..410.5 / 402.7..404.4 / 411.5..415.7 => 0.145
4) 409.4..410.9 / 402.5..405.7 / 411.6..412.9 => 0.135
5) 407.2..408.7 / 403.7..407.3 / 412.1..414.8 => 0.072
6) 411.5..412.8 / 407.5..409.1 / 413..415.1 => -0.029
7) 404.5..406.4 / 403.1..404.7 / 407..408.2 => -0.020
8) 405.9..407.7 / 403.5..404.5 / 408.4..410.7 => -0.116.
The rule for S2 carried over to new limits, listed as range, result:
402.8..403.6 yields 42.8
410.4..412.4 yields 42.6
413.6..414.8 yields 47.8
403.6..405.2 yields 42.6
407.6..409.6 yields 42.1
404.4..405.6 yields 42.6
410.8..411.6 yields 45.5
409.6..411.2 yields 40.7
